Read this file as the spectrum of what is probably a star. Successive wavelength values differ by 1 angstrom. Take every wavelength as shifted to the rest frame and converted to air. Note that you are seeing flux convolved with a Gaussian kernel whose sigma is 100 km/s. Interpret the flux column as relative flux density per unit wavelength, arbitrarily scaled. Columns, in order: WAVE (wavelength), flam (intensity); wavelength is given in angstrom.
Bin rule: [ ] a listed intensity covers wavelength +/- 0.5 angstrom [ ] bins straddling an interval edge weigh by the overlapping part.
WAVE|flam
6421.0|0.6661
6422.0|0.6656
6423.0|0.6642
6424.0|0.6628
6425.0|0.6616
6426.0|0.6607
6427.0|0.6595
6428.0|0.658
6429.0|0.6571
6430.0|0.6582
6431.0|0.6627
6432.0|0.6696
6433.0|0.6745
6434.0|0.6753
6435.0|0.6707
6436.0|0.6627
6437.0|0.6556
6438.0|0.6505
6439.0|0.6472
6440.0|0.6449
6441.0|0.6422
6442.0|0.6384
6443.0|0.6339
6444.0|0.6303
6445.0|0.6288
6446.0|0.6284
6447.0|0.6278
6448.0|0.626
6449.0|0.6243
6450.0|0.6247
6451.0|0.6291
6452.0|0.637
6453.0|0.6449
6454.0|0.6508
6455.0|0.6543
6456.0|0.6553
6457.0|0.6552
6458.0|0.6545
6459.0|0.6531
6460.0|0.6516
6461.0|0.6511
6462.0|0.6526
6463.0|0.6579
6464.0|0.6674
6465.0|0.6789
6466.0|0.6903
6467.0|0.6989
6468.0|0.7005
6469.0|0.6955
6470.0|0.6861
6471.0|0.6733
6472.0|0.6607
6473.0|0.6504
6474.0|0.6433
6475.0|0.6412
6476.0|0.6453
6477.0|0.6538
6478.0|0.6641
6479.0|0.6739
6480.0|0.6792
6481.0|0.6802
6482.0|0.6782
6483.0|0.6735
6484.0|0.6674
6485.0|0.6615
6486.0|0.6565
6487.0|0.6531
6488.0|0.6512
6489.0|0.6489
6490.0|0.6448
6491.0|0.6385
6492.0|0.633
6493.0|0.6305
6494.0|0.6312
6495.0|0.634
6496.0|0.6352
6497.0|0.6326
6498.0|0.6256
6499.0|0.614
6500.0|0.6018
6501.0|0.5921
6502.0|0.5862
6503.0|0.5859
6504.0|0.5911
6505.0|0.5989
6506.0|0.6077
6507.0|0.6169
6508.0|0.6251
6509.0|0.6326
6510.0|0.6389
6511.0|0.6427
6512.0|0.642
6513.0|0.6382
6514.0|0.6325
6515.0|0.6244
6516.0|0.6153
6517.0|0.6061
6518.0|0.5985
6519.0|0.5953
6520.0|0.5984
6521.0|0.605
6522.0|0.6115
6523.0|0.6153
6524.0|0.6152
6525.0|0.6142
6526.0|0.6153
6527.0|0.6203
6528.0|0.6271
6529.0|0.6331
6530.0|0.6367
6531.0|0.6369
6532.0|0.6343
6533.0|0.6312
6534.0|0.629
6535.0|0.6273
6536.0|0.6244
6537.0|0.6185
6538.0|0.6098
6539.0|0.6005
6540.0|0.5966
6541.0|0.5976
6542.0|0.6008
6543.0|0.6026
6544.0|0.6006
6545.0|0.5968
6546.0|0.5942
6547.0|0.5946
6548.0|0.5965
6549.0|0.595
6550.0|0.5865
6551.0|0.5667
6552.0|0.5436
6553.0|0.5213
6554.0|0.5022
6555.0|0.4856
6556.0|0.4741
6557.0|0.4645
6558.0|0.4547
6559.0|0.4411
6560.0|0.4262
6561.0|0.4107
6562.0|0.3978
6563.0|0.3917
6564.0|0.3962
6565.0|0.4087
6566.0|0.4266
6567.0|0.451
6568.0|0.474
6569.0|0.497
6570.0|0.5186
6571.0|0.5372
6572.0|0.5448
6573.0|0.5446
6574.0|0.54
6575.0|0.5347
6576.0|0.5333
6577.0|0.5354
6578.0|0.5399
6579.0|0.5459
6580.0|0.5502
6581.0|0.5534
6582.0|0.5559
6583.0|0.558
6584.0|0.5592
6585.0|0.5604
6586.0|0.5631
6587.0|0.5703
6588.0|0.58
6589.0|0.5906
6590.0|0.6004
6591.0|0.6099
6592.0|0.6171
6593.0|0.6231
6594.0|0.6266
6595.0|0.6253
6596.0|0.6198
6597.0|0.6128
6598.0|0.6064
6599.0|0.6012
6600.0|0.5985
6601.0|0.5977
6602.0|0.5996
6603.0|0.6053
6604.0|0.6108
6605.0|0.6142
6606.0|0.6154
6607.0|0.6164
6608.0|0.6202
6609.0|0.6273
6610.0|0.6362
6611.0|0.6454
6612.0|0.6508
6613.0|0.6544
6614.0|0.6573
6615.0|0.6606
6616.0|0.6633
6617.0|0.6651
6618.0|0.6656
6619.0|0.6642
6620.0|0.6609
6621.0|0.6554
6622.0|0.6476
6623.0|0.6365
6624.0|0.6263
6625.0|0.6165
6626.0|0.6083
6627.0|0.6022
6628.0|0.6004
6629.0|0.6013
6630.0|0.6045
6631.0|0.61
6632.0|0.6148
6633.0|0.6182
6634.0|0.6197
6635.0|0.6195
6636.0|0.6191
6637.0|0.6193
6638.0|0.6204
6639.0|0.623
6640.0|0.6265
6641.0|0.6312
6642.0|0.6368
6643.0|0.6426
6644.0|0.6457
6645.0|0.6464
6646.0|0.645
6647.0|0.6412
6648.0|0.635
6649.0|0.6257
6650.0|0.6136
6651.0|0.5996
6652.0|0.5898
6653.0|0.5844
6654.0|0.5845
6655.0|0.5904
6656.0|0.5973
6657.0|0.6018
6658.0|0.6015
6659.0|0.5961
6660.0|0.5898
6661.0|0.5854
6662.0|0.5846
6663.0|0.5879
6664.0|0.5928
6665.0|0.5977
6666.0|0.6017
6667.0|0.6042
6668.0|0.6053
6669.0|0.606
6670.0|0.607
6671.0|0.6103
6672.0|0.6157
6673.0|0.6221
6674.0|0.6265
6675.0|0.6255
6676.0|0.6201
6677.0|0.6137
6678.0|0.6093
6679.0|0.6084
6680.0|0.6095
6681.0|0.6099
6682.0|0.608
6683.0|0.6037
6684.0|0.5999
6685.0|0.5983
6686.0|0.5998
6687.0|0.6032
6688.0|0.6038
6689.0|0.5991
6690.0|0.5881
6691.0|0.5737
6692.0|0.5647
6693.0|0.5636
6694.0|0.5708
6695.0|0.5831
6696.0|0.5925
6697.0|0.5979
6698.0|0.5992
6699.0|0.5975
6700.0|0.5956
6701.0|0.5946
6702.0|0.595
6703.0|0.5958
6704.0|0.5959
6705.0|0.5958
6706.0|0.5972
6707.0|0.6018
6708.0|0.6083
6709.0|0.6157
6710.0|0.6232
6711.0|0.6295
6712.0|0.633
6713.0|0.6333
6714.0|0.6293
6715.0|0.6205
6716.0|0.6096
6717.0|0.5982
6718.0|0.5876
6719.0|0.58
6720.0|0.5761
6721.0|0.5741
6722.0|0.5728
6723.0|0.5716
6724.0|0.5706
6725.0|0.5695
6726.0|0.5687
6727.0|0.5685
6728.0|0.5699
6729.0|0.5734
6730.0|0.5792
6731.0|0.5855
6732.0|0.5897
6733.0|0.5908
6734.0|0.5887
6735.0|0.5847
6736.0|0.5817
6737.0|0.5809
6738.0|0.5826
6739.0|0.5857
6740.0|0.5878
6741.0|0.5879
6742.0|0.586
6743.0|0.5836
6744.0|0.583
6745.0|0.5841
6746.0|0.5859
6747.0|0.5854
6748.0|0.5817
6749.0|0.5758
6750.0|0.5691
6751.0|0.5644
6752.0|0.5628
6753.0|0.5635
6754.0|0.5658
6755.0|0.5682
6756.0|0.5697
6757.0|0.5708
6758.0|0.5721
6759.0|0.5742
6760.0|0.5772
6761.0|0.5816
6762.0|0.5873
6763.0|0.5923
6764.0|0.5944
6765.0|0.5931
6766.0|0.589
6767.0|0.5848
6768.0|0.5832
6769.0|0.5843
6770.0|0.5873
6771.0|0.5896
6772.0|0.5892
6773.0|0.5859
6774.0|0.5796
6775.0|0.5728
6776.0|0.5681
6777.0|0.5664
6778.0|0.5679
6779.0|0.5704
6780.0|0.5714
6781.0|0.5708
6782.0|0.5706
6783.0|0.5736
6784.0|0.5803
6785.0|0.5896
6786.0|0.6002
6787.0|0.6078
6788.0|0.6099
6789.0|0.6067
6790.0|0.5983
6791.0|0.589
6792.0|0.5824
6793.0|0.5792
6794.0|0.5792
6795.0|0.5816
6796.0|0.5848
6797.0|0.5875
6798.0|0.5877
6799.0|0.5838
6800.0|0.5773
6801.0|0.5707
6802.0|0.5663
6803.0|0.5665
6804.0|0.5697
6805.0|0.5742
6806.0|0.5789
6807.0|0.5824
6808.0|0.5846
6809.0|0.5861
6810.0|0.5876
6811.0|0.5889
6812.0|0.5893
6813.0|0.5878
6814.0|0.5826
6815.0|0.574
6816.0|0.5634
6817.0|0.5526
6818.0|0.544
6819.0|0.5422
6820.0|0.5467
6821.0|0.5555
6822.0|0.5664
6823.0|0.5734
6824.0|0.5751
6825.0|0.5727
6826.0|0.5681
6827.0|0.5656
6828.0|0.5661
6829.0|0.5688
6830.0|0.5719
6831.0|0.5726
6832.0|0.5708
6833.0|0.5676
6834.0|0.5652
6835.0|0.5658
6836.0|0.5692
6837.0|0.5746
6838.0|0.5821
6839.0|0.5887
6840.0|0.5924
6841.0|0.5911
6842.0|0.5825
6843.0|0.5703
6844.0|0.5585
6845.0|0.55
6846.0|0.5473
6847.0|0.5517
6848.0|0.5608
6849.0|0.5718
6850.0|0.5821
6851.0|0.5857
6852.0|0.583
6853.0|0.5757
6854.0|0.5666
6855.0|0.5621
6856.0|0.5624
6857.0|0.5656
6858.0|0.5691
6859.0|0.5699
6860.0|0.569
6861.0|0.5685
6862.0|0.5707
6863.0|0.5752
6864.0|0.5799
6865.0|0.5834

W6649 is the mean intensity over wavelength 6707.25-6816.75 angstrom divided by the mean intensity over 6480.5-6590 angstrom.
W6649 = 1.01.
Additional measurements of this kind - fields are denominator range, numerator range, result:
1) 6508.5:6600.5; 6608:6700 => 1.08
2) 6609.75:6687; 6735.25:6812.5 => 0.94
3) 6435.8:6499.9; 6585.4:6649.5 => 0.96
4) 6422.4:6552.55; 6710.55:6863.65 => 0.91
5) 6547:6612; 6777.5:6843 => 1.05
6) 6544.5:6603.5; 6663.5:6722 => 1.11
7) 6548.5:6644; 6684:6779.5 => 1.02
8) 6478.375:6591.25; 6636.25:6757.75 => 1.02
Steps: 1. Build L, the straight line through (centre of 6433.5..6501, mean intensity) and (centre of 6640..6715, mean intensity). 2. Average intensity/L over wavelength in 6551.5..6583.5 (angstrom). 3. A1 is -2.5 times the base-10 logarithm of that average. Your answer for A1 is 0.27 mag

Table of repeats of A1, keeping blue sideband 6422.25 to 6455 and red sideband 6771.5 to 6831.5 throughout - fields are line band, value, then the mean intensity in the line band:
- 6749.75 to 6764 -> 0.02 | 0.574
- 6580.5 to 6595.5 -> 0.06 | 0.586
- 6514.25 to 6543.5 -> 0.03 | 0.615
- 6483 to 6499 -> -0.01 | 0.643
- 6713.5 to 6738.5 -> 0.01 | 0.584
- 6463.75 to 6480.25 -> -0.05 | 0.671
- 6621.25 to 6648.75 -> -0.03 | 0.625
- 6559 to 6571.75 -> 0.36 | 0.446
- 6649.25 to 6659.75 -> 0.02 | 0.596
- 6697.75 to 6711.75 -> -0.01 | 0.604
